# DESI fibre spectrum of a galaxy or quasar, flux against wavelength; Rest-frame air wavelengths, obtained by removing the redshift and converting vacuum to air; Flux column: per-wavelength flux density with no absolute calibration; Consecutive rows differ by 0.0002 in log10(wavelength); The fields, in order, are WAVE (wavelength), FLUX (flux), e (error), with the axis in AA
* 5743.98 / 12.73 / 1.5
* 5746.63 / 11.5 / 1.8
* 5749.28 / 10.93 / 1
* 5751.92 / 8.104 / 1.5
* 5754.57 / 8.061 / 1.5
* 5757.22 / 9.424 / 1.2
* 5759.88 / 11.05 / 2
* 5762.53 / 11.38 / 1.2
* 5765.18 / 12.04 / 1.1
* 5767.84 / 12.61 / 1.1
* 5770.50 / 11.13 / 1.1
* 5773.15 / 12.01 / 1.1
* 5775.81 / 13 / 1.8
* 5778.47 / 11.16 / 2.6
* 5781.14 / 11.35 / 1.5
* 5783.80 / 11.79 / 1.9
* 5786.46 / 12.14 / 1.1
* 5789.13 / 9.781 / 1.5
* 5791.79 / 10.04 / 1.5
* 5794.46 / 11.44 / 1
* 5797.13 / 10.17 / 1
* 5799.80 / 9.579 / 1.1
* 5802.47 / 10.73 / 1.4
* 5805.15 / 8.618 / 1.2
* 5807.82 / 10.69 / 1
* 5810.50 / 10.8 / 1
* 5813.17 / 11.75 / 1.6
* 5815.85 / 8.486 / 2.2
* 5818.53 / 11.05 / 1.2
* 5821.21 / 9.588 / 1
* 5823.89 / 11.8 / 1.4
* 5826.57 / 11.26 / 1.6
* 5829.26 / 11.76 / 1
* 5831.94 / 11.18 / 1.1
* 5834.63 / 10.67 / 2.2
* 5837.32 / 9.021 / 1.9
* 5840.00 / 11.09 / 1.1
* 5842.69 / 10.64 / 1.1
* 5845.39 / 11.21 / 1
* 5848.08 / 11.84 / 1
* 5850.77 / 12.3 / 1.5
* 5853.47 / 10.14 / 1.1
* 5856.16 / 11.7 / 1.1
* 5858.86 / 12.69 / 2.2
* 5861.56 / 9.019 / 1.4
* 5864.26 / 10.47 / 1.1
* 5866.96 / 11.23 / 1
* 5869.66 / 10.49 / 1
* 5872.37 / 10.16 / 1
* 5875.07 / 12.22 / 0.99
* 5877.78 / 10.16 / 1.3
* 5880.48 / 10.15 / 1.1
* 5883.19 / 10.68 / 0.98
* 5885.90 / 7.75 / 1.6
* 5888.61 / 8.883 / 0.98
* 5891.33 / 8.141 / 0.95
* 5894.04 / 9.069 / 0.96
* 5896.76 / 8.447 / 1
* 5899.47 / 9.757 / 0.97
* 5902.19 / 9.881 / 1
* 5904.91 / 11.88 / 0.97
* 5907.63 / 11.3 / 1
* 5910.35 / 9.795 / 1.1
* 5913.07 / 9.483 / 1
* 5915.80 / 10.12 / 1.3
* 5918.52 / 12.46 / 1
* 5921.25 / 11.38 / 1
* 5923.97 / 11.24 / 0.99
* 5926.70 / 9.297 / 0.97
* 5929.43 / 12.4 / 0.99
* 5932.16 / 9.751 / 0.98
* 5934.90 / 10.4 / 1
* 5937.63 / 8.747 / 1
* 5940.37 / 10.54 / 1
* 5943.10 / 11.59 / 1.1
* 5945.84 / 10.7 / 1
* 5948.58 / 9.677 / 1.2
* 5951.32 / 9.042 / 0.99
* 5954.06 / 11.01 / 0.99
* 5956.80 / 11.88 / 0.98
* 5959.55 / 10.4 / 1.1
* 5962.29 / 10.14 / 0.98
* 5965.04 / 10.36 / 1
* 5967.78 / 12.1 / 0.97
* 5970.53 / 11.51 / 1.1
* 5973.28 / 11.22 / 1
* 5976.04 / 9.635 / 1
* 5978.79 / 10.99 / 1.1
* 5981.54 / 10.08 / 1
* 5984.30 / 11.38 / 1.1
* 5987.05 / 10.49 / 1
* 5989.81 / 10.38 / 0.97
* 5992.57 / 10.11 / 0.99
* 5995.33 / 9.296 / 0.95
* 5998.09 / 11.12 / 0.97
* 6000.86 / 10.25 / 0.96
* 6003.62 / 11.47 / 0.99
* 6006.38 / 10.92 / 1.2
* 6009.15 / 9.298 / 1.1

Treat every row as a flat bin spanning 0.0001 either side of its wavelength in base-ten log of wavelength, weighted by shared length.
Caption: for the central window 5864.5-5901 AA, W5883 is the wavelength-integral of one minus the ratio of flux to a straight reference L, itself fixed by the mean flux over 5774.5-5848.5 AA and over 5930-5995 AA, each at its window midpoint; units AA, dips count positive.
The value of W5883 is 3.0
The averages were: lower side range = 10.8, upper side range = 10.5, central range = 9.8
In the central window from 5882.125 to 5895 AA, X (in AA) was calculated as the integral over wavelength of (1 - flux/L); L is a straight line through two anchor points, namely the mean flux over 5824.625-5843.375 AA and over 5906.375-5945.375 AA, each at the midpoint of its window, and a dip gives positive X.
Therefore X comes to 2.2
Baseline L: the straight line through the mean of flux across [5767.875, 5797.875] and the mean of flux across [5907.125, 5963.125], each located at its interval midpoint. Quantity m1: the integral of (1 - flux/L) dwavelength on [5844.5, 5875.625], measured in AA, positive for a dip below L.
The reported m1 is -0.44 AA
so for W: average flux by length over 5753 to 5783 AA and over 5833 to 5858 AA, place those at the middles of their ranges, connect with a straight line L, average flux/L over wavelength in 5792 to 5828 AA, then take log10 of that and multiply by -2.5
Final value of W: 0.064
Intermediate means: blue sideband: 11.2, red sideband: 11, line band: 10.4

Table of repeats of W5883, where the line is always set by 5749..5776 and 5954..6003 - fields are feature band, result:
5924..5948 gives 0.6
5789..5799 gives 0.4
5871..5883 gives 0.1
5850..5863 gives -0.4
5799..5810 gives 0.8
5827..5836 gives -0.4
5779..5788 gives -0.7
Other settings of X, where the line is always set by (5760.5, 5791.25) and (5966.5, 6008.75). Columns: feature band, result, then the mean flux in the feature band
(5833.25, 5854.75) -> 0.86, 10.9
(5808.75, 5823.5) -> 1.29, 10.4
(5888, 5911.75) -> 2.92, 9.71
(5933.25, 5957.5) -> 1.17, 10.3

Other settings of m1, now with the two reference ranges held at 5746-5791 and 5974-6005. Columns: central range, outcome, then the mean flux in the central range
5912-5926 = -0.31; 10.9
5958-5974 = -0.62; 11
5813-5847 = 0.50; 10.7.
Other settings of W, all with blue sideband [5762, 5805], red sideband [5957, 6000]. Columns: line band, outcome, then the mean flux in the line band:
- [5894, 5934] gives 0.04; 10.5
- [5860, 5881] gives 0.04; 10.5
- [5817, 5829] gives 0.01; 11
